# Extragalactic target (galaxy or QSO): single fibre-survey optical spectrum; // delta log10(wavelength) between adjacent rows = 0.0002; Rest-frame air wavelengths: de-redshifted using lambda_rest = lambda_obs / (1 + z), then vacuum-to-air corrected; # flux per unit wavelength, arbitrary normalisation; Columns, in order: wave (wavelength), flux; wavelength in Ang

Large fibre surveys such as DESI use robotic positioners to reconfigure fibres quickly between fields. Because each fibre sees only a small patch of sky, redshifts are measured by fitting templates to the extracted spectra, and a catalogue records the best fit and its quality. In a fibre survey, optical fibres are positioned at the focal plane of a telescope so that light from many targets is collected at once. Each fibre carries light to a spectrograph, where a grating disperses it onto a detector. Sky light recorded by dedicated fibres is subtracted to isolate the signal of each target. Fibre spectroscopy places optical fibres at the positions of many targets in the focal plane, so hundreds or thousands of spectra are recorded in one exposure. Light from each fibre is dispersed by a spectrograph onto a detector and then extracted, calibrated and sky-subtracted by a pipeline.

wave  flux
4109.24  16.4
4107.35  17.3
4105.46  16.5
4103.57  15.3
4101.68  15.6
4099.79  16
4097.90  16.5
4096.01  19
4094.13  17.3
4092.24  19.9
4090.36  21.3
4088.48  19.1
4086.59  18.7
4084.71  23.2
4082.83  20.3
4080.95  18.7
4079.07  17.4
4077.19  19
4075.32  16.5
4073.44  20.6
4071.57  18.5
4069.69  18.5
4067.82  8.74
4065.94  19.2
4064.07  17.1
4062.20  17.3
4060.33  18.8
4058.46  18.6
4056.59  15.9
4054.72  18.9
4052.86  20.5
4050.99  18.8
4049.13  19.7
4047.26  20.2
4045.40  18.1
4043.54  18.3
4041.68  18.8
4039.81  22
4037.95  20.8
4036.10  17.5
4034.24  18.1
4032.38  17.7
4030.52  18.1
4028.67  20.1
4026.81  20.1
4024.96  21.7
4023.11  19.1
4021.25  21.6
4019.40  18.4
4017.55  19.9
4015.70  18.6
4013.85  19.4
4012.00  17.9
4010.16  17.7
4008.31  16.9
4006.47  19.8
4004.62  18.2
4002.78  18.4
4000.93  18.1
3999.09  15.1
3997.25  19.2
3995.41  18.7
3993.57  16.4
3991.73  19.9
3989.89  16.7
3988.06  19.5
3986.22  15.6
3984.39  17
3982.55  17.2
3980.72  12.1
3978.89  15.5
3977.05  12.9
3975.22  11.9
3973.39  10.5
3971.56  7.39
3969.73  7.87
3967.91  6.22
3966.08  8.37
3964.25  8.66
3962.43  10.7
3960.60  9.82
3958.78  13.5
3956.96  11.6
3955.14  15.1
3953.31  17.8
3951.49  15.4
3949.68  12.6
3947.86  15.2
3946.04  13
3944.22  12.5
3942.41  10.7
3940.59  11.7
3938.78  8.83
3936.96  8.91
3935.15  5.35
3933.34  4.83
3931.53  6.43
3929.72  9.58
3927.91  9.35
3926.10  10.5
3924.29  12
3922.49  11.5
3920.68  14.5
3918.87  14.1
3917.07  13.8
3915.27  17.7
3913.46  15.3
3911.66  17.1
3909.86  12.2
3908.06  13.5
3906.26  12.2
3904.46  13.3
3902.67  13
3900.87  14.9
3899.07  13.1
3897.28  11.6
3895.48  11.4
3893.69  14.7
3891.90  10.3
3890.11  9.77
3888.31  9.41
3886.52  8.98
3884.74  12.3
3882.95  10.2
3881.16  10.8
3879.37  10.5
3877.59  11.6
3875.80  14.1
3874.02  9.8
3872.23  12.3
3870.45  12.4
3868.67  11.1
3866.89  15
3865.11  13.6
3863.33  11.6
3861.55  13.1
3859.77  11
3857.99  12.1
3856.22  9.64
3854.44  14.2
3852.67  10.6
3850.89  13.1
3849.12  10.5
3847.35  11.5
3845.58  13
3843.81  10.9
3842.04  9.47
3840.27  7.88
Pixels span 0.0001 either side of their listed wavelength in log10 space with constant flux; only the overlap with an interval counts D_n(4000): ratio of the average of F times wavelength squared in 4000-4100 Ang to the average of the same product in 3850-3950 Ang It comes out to 1.7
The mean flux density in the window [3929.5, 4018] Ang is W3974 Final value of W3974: 13.8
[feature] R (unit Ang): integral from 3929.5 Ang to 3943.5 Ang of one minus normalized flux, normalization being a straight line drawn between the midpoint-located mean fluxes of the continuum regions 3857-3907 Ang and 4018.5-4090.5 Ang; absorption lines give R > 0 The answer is 5.8 Ang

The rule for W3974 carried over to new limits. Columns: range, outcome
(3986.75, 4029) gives 18.7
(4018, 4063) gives 19.1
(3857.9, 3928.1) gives 12.4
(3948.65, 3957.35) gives 14.7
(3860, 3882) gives 12.1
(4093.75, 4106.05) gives 16.6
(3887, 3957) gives 12.2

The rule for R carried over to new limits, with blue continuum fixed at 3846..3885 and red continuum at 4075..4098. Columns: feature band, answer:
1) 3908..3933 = 2.1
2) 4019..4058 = -3.8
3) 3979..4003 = -1.7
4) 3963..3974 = 5.1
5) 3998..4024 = -2.9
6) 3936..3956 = 2.3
